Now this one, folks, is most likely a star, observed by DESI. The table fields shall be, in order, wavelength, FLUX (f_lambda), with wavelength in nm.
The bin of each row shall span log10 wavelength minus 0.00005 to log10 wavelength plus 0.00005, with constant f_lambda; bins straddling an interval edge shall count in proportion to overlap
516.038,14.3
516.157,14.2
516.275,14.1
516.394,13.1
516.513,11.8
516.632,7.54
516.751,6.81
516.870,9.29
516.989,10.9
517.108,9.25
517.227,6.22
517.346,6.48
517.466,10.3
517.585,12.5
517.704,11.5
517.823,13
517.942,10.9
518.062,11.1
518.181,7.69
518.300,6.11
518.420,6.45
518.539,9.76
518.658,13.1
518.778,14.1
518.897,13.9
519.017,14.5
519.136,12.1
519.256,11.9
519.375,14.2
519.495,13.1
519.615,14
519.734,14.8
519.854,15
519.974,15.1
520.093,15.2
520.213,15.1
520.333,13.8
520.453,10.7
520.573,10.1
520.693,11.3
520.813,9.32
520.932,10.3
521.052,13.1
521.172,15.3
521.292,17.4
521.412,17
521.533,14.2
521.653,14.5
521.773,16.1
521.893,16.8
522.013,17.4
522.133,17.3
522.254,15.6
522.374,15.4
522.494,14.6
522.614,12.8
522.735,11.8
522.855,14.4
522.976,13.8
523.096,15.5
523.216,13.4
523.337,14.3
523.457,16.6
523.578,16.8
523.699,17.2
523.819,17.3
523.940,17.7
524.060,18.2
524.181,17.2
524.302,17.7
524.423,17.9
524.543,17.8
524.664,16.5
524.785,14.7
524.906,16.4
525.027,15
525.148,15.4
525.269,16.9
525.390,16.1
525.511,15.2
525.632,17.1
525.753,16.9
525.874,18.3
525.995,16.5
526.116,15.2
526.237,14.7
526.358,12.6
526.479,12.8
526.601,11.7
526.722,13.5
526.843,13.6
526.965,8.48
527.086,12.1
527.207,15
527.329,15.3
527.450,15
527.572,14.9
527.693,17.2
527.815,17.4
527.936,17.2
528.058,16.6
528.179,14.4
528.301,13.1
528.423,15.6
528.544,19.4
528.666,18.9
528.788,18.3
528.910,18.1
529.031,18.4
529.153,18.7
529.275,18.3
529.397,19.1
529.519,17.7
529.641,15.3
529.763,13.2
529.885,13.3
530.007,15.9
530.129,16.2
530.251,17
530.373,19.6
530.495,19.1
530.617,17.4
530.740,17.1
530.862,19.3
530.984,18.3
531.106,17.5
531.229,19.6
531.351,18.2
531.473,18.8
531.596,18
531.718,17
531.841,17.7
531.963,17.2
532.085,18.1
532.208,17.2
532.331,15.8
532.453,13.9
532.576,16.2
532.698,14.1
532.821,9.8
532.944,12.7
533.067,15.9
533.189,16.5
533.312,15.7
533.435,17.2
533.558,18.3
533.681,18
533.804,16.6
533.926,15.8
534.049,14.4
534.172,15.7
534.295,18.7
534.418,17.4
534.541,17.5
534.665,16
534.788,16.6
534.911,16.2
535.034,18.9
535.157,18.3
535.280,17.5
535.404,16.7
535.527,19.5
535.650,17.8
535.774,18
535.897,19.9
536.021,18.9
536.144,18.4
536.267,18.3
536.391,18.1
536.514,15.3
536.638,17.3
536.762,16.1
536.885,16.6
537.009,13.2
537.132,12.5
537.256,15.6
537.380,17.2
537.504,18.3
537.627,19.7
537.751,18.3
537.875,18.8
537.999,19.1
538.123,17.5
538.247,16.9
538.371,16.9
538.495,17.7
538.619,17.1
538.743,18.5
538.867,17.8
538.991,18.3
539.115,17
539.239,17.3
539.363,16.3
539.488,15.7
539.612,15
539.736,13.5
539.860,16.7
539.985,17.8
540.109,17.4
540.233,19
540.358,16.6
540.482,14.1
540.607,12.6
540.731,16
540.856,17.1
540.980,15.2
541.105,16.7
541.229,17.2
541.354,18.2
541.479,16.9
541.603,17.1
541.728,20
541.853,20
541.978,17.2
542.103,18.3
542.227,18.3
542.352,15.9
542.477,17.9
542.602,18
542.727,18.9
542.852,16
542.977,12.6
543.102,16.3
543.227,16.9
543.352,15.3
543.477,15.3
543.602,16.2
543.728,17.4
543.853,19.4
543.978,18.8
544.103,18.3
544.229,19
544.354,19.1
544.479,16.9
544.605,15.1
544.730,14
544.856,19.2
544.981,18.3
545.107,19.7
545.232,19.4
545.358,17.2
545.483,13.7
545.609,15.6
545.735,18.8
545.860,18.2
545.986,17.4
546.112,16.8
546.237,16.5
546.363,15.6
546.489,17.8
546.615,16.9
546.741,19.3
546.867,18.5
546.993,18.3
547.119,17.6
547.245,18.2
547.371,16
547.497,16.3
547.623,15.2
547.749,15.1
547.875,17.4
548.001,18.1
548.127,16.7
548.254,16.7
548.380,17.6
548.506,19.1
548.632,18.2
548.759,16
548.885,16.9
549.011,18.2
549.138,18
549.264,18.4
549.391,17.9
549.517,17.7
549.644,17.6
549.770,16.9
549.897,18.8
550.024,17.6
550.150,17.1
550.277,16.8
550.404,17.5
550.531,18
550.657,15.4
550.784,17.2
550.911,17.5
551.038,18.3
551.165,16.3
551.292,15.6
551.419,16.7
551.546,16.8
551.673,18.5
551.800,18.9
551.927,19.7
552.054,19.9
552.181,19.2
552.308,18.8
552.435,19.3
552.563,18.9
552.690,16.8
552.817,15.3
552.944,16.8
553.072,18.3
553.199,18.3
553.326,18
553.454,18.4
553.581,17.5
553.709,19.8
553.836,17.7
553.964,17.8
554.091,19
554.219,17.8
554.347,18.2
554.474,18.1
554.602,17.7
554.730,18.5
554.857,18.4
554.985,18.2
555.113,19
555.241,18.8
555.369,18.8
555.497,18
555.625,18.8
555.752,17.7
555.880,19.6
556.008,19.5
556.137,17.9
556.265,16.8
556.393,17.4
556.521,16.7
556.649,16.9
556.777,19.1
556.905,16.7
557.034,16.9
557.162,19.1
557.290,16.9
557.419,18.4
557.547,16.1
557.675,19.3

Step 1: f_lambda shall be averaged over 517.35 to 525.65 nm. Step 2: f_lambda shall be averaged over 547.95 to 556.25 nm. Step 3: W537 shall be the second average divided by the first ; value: 1.27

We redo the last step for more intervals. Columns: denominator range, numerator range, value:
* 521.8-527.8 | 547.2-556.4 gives 1.15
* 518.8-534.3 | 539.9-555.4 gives 1.12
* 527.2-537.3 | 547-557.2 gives 1.06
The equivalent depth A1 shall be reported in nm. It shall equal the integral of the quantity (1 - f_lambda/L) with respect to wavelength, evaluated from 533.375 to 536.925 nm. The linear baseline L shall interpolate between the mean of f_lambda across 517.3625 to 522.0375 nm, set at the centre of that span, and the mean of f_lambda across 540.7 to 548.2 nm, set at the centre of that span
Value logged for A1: -0.42 nm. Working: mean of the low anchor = 12.8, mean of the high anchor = 17.2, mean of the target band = 17.4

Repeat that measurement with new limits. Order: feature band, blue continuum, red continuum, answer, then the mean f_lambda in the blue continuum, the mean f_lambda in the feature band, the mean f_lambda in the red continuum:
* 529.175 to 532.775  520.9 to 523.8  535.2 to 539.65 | -0.16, 15.1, 17.1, 17.3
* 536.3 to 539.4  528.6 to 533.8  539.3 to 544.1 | -0.05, 17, 17.1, 16.8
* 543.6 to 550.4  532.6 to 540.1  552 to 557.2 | 0.06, 16.9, 17.4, 18.1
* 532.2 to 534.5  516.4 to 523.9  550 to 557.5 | -0.14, 12.9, 15.8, 17.9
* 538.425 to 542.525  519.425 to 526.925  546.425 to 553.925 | -0.07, 15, 17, 17.6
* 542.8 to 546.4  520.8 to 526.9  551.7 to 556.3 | 0.09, 15.4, 17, 18.3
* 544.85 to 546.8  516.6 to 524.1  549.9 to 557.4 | -0.08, 13.1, 17.5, 17.9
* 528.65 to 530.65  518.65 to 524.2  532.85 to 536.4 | -0.14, 14.5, 17.3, 17.1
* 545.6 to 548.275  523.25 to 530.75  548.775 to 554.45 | 0.05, 16.1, 17.2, 17.8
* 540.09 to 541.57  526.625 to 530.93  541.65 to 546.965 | 0.06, 16.2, 16.4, 17.4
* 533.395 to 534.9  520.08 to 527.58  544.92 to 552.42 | -0.08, 14.9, 16.8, 17.5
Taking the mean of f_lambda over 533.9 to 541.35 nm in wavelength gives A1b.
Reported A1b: 17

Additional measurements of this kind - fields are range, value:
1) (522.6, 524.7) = 16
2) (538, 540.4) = 17.1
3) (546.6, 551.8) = 17.4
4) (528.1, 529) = 16.9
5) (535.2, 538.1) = 17.4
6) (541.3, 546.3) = 17.4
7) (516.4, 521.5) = 11.7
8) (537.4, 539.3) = 17.9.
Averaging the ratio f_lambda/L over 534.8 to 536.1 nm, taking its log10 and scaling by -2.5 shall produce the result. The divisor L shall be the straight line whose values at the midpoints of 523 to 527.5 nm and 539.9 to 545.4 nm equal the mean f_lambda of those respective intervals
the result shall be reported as -0.103 mag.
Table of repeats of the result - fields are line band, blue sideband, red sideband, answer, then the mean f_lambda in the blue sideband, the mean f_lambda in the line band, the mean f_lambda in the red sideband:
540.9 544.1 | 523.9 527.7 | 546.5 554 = -0.019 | 15.4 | 17.2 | 17.6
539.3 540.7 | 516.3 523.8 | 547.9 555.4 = 0.008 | 12.8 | 15.9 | 17.9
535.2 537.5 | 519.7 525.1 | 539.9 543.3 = -0.042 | 15.1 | 17.1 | 17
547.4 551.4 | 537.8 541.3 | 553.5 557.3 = 0.025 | 16.8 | 17.2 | 18.1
